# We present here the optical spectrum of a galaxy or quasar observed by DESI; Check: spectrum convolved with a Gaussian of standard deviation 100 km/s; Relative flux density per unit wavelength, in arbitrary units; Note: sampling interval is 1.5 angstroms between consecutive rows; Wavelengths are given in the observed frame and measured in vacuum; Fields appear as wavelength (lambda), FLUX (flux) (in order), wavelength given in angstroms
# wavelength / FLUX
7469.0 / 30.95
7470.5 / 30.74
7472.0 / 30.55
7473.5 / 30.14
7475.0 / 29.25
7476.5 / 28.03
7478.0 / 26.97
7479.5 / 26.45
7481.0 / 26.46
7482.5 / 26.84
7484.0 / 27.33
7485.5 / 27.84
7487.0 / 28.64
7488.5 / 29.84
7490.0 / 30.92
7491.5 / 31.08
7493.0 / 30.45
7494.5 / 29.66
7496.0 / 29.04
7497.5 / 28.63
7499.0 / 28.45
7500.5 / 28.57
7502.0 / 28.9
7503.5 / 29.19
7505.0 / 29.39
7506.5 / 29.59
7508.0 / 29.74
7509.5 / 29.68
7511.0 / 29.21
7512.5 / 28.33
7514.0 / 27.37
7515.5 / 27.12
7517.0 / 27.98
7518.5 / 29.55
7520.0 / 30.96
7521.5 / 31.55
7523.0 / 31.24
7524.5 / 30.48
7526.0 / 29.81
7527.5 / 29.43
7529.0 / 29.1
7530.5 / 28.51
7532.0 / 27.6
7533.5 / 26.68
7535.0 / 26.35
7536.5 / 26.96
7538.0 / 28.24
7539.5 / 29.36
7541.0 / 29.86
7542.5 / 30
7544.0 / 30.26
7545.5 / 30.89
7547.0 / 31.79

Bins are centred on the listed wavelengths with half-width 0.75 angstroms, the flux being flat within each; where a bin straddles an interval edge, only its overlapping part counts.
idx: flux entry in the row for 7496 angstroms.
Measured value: 29.04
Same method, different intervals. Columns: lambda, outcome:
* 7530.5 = 28.51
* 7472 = 30.55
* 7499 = 28.45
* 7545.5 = 30.89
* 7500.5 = 28.57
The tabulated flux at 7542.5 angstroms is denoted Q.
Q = 30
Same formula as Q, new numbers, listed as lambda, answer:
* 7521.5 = 31.55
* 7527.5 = 29.43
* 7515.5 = 27.12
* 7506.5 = 29.59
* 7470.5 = 30.74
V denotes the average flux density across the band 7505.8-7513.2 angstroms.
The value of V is 29.3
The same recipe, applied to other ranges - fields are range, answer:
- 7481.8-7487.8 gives 27.7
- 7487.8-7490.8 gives 30.4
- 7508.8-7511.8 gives 29.4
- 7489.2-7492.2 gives 31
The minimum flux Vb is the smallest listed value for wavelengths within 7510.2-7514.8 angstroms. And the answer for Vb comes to 27.37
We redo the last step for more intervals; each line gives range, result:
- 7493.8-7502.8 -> 28.45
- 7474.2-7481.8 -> 26.45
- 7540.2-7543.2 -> 29.86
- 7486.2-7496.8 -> 28.64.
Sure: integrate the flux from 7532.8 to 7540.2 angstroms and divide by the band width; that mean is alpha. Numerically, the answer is 27.5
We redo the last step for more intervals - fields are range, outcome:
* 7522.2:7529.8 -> 30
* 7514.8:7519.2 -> 28.2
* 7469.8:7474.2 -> 30.5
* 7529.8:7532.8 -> 28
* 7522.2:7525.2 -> 30.9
